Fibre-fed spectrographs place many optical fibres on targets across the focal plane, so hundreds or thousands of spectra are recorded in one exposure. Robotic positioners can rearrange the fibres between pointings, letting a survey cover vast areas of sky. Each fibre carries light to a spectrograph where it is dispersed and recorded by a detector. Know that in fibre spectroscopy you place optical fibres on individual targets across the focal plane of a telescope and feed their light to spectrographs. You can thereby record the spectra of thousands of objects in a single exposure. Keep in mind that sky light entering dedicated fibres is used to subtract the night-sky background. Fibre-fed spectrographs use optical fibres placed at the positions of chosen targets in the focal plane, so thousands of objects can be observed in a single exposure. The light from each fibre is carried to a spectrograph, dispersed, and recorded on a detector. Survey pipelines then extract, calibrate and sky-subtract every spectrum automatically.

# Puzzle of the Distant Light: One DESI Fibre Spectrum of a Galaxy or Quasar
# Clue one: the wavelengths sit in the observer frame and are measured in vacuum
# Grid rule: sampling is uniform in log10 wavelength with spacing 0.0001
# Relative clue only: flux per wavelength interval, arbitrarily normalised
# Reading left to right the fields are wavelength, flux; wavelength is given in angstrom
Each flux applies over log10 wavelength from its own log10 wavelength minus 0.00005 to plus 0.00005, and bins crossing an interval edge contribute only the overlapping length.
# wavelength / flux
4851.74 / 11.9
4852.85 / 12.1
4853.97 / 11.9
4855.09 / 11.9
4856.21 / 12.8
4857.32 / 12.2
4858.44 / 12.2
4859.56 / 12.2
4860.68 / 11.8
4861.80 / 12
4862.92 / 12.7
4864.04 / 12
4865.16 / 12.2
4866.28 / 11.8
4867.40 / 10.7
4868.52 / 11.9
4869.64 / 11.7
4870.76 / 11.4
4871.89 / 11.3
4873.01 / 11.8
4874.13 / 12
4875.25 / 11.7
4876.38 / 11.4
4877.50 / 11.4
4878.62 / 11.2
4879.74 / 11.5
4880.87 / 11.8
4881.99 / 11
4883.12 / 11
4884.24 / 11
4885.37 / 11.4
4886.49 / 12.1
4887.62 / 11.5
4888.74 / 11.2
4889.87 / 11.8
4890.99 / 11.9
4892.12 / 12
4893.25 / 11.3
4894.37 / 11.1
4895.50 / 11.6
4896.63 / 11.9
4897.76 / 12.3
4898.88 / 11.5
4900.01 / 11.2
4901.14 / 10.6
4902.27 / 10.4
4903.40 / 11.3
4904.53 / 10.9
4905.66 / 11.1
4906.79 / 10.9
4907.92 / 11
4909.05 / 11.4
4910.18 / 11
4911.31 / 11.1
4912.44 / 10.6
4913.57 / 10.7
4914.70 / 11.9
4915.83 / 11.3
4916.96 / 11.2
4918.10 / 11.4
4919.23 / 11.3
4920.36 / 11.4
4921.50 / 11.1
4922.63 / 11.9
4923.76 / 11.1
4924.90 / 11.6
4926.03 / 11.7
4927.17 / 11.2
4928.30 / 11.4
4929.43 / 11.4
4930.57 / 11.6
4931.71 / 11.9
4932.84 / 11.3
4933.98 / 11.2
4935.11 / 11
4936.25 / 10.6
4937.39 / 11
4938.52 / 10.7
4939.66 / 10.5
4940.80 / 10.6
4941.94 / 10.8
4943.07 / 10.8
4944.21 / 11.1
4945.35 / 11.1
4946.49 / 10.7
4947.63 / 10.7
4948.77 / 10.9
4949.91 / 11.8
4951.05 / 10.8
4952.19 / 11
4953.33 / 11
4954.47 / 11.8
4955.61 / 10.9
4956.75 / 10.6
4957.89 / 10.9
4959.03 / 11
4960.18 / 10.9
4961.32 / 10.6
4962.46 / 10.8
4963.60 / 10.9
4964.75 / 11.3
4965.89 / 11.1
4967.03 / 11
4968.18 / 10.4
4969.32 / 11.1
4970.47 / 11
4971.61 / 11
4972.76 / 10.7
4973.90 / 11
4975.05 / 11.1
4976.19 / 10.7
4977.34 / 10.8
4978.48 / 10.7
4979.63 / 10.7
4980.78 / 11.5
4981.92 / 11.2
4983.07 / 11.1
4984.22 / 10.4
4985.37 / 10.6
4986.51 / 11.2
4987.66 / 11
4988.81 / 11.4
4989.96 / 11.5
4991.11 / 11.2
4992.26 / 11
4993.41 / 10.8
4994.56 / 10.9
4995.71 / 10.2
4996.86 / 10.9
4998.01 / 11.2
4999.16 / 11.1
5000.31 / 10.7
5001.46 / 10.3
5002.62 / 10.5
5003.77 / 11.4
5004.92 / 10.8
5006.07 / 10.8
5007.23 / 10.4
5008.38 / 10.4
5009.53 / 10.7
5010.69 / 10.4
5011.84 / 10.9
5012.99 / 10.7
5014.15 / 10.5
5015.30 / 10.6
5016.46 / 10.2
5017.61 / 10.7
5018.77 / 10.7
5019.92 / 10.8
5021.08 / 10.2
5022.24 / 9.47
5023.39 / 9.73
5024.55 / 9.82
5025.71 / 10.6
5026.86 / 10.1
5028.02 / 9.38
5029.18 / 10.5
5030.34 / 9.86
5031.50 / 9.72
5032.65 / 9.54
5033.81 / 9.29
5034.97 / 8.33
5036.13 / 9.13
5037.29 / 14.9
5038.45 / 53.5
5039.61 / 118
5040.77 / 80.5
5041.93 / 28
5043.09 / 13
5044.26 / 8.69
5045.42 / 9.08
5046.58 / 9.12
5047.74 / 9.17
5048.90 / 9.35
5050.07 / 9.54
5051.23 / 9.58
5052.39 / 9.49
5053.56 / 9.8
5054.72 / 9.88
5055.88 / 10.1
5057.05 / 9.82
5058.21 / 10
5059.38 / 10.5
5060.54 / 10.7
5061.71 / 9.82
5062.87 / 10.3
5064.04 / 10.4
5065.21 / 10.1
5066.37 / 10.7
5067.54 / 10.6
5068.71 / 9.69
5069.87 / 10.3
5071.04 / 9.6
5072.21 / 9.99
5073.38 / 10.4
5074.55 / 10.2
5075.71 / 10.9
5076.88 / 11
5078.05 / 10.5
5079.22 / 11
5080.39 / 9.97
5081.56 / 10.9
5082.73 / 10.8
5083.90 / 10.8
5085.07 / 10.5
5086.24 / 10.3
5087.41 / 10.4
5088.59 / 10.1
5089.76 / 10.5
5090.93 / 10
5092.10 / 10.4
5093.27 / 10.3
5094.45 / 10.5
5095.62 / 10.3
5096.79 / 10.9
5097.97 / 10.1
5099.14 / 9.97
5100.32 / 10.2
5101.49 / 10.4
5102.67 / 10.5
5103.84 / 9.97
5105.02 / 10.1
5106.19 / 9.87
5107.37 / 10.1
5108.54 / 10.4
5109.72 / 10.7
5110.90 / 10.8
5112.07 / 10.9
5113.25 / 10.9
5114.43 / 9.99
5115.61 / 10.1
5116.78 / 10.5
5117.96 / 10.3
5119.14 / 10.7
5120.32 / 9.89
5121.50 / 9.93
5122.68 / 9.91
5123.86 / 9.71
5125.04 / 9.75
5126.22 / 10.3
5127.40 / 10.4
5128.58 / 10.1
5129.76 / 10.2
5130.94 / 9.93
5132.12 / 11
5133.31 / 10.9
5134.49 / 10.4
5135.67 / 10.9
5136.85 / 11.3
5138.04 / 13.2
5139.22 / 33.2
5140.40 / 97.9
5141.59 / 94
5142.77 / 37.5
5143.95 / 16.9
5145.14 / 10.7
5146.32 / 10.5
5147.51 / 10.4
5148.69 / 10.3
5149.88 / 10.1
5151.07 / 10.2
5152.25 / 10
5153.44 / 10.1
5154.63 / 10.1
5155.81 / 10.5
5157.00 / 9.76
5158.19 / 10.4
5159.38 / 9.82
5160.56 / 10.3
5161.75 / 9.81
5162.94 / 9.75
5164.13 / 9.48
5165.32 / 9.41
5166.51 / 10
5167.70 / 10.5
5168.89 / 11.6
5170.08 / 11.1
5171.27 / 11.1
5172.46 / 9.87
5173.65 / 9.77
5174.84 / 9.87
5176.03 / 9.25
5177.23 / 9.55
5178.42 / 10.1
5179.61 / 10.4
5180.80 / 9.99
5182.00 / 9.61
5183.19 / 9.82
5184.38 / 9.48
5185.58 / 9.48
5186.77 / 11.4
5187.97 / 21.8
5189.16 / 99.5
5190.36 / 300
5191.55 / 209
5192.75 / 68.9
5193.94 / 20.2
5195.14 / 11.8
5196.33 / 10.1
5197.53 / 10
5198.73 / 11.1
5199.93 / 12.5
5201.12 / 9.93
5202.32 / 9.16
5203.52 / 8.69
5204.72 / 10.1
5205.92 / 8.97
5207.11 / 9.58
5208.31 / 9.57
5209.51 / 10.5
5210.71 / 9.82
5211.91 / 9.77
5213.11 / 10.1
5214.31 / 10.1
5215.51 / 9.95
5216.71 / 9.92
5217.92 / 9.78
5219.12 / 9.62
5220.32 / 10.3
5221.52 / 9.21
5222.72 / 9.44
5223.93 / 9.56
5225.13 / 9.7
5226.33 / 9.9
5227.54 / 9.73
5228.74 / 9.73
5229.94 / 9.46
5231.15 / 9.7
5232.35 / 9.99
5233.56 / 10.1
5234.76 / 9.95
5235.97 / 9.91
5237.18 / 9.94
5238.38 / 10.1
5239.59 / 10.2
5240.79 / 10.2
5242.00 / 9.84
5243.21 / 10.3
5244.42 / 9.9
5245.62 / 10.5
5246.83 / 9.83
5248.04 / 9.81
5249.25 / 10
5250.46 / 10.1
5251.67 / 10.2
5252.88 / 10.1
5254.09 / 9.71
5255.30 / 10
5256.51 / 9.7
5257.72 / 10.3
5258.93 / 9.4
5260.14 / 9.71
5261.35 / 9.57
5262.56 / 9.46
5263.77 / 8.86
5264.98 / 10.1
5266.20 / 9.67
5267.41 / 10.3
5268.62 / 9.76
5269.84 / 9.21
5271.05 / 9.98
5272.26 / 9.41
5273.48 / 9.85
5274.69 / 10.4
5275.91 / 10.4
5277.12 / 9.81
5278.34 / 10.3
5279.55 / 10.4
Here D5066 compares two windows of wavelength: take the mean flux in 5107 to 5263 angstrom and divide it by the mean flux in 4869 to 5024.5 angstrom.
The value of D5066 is 1.53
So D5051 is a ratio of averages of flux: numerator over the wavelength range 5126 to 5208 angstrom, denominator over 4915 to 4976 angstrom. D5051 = 2.09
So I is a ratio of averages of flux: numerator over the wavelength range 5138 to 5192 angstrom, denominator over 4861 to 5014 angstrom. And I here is 2.5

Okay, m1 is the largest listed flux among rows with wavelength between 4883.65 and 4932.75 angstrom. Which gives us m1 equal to 12.3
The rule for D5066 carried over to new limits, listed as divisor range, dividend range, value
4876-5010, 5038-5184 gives 1.26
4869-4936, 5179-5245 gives 1.93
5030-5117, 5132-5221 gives 1.65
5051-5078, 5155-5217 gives 2.24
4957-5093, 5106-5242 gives 1.43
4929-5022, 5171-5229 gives 2.16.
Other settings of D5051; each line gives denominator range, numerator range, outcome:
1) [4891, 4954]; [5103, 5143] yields 1.50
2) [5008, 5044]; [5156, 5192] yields 1.60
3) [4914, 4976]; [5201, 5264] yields 0.89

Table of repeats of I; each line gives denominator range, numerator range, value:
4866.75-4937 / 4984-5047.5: 1.31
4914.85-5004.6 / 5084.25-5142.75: 1.32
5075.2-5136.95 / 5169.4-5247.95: 1.93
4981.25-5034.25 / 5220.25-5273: 0.93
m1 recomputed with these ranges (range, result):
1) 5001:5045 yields 118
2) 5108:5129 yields 10.9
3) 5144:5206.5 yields 300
